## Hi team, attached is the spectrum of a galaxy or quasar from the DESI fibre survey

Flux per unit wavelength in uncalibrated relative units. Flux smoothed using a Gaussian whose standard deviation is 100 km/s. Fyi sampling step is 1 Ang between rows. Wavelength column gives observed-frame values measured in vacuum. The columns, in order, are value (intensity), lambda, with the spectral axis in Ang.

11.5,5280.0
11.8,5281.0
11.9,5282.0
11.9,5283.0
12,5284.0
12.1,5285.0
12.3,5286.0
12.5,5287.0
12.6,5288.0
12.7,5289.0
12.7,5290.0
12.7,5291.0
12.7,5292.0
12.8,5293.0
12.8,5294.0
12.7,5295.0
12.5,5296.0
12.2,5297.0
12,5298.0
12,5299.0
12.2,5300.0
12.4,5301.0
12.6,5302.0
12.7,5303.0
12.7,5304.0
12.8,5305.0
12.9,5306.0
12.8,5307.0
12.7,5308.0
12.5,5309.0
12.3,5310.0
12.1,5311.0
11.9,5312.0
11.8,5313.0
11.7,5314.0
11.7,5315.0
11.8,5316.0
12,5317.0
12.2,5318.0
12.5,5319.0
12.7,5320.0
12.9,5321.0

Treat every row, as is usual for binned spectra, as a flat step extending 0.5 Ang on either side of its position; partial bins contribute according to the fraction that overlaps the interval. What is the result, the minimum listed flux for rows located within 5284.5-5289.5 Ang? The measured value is 12.1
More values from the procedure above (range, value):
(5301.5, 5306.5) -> 12.6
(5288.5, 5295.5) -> 12.7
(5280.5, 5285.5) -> 11.8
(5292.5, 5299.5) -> 12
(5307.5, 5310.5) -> 12.3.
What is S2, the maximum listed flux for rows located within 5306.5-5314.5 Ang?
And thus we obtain 12.8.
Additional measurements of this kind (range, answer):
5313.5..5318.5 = 12.2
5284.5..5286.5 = 12.3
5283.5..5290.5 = 12.7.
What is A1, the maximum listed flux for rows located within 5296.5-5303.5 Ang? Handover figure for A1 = 12.7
